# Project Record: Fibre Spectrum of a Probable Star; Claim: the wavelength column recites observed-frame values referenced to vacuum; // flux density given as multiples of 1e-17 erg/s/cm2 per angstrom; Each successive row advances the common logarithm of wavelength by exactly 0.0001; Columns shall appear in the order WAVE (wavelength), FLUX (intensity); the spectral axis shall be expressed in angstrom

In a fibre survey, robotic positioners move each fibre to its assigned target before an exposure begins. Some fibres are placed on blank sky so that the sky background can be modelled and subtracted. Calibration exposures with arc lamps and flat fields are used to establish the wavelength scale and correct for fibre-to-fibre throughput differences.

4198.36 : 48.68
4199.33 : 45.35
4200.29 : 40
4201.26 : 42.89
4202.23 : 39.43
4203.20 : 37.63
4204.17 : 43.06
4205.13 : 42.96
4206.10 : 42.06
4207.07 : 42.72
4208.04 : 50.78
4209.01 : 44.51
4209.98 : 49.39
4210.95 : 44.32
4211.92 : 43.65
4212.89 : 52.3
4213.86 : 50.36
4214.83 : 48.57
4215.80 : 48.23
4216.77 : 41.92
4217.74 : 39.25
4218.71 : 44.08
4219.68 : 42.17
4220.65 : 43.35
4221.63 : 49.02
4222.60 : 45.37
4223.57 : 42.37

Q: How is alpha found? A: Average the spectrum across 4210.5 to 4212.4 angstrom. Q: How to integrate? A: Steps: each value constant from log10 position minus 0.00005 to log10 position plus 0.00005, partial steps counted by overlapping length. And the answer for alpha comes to 44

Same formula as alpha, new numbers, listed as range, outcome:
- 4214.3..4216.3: 48.4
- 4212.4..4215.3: 50.4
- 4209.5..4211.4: 46.9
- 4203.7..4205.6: 43.2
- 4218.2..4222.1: 44.6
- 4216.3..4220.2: 41.9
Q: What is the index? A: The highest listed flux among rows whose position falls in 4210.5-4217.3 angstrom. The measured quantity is 52.3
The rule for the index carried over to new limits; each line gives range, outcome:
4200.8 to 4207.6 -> 43.06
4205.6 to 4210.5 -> 50.78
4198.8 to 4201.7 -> 45.35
